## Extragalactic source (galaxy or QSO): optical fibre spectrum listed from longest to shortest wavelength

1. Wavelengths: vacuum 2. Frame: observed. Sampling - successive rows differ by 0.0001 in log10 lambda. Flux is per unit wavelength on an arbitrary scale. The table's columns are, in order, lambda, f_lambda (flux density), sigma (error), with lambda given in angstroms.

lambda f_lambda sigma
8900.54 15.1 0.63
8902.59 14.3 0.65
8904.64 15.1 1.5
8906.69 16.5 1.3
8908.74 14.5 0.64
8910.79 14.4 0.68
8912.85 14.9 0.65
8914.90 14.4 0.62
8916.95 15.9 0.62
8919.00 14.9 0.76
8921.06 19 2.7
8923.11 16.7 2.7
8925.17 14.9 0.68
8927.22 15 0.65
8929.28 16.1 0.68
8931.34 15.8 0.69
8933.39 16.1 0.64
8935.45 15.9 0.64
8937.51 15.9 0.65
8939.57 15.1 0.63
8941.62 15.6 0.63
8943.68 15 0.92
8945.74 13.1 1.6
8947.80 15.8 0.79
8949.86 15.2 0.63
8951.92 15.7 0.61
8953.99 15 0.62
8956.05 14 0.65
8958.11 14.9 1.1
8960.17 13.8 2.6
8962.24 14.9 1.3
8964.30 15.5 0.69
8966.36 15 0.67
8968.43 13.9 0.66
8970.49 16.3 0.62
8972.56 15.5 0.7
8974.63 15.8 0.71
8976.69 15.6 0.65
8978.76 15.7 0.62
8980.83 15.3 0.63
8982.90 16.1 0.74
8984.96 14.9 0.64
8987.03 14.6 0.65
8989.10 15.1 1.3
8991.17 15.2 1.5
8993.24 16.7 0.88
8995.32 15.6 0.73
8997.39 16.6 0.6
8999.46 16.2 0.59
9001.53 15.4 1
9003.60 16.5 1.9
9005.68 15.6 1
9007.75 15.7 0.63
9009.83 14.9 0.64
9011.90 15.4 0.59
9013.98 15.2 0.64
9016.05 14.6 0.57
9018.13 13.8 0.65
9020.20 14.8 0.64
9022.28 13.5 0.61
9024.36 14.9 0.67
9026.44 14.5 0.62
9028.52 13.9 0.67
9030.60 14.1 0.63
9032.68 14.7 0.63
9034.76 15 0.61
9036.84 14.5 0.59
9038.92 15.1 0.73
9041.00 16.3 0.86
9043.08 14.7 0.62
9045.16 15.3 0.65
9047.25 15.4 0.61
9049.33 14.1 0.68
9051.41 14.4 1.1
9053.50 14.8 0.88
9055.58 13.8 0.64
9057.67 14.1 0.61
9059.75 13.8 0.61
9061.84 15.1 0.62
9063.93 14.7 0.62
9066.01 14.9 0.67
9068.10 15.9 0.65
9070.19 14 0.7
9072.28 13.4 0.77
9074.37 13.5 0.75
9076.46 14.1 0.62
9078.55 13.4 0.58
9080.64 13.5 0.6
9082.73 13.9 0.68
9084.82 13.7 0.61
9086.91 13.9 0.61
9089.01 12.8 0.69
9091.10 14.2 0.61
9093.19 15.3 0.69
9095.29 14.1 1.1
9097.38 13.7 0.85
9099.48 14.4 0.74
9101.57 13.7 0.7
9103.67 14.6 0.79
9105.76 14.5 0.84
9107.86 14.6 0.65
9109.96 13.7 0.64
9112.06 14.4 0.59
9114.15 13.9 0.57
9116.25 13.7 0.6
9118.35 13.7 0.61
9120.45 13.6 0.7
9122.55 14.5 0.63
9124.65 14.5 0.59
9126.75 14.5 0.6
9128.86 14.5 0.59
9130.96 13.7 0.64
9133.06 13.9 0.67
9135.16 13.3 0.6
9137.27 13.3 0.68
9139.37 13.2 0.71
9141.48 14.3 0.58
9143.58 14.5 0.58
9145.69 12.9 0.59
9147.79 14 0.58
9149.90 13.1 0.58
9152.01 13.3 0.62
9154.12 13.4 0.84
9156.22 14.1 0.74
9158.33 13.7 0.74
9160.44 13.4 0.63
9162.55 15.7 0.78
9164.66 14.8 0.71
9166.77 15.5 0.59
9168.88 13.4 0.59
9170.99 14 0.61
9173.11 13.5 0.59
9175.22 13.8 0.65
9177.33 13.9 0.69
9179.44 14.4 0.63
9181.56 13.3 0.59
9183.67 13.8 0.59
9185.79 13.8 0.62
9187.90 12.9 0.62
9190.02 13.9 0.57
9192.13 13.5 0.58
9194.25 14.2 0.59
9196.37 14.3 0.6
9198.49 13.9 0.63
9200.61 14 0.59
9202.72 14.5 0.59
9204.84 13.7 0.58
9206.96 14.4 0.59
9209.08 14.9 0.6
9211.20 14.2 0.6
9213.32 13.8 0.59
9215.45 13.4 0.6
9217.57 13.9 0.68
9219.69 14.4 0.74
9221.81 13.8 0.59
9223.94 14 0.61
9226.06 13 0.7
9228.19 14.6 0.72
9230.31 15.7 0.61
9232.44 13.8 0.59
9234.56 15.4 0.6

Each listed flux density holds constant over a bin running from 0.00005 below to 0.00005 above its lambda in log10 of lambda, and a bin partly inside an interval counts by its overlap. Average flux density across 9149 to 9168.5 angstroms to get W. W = 14.1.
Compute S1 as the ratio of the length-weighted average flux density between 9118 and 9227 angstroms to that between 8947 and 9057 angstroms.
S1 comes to 0.92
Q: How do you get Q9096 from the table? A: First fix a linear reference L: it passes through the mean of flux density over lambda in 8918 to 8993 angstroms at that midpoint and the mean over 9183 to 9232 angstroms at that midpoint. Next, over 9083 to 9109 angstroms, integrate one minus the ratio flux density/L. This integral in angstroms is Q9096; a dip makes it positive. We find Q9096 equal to 0.9 angstroms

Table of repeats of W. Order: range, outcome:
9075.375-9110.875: 14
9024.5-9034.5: 14.4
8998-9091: 14.6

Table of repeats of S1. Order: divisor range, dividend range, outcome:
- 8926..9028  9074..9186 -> 0.91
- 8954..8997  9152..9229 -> 0.92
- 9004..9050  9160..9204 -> 0.95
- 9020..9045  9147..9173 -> 0.95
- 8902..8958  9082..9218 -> 0.91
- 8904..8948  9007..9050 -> 0.95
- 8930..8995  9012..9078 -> 0.95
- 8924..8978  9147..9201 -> 0.91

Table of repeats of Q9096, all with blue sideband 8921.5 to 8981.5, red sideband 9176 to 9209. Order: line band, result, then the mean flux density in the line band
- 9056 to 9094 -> 1.3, 14.1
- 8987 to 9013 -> -1.1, 15.7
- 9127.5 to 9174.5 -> 0.9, 13.9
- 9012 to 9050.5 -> 0.4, 14.7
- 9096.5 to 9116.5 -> 0.4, 14.1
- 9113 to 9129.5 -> 0.3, 14.1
